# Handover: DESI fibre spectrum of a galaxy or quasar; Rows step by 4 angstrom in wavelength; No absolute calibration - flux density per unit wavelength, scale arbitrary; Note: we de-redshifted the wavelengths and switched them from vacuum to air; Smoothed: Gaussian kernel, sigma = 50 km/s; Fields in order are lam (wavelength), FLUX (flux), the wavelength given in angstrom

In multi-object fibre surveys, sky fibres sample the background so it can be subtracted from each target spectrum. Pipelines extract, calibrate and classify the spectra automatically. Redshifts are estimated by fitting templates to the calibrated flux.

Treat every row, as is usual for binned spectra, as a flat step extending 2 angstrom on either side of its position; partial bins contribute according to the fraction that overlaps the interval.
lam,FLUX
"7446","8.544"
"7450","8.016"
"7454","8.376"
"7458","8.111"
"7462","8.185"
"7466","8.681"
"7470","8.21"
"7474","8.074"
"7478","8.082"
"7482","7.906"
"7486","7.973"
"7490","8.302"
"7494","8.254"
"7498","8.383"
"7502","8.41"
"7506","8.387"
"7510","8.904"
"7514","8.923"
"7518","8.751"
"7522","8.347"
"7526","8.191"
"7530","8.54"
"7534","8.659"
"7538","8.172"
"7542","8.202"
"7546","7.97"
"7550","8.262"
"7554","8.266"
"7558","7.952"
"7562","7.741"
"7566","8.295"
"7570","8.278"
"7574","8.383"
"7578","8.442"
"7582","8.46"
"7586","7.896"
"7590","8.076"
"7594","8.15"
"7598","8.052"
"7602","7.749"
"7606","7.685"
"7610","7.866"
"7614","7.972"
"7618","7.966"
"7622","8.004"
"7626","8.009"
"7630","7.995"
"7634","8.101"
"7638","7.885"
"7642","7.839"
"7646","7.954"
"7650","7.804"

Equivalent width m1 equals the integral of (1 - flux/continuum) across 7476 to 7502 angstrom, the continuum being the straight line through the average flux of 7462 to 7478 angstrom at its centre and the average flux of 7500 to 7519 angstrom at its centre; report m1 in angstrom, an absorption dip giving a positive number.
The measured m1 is 0.9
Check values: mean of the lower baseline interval 8.27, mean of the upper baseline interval 8.67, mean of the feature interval 8.17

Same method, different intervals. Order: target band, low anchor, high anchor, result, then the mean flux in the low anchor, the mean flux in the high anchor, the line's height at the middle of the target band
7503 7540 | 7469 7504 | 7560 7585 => -1.5 angstrom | 8.18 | 8.25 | 8.21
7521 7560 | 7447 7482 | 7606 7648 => -0.8 angstrom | 8.21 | 7.95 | 8.09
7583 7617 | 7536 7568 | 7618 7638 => 0.4 angstrom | 8.11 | 8.01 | 8.04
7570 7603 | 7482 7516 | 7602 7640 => -0.4 angstrom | 8.41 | 7.93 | 8.07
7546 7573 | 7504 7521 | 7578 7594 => 0.8 angstrom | 8.72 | 8.18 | 8.38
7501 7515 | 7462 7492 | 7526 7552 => -0.7 angstrom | 8.18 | 8.29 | 8.23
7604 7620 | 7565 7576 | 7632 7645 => 0.4 angstrom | 8.32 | 7.94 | 8.09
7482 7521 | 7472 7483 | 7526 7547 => -1.4 angstrom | 8.03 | 8.31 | 8.15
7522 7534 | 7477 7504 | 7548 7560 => -0.4 angstrom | 8.19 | 8.16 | 8.17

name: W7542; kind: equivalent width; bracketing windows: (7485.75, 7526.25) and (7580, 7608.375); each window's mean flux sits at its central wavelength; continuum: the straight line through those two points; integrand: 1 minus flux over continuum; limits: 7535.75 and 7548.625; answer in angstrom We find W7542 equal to 0.2 angstrom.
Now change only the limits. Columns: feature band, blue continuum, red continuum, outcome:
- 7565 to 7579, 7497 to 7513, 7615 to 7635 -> -0.2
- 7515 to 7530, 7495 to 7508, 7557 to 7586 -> -0.3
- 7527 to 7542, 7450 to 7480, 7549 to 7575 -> -0.4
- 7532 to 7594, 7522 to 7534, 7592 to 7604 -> 0.0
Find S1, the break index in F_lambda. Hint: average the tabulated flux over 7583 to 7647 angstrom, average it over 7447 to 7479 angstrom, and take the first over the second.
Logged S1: 0.97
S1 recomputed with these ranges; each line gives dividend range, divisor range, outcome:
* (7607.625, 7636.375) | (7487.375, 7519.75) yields 0.94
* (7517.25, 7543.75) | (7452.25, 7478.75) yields 1.02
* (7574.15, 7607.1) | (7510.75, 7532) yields 0.94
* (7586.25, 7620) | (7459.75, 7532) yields 0.95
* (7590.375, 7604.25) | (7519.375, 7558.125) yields 0.97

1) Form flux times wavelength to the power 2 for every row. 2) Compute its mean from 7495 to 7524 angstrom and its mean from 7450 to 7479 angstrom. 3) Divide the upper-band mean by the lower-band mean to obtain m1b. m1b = 1.05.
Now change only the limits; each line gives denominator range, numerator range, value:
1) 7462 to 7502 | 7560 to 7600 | 1.02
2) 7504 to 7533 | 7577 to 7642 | 0.96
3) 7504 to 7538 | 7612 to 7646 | 0.96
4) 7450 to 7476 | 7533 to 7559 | 1.02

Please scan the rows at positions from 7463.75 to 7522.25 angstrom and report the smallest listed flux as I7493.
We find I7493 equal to 7.906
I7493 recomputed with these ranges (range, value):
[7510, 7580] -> 7.741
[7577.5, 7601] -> 7.896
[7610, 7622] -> 7.866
